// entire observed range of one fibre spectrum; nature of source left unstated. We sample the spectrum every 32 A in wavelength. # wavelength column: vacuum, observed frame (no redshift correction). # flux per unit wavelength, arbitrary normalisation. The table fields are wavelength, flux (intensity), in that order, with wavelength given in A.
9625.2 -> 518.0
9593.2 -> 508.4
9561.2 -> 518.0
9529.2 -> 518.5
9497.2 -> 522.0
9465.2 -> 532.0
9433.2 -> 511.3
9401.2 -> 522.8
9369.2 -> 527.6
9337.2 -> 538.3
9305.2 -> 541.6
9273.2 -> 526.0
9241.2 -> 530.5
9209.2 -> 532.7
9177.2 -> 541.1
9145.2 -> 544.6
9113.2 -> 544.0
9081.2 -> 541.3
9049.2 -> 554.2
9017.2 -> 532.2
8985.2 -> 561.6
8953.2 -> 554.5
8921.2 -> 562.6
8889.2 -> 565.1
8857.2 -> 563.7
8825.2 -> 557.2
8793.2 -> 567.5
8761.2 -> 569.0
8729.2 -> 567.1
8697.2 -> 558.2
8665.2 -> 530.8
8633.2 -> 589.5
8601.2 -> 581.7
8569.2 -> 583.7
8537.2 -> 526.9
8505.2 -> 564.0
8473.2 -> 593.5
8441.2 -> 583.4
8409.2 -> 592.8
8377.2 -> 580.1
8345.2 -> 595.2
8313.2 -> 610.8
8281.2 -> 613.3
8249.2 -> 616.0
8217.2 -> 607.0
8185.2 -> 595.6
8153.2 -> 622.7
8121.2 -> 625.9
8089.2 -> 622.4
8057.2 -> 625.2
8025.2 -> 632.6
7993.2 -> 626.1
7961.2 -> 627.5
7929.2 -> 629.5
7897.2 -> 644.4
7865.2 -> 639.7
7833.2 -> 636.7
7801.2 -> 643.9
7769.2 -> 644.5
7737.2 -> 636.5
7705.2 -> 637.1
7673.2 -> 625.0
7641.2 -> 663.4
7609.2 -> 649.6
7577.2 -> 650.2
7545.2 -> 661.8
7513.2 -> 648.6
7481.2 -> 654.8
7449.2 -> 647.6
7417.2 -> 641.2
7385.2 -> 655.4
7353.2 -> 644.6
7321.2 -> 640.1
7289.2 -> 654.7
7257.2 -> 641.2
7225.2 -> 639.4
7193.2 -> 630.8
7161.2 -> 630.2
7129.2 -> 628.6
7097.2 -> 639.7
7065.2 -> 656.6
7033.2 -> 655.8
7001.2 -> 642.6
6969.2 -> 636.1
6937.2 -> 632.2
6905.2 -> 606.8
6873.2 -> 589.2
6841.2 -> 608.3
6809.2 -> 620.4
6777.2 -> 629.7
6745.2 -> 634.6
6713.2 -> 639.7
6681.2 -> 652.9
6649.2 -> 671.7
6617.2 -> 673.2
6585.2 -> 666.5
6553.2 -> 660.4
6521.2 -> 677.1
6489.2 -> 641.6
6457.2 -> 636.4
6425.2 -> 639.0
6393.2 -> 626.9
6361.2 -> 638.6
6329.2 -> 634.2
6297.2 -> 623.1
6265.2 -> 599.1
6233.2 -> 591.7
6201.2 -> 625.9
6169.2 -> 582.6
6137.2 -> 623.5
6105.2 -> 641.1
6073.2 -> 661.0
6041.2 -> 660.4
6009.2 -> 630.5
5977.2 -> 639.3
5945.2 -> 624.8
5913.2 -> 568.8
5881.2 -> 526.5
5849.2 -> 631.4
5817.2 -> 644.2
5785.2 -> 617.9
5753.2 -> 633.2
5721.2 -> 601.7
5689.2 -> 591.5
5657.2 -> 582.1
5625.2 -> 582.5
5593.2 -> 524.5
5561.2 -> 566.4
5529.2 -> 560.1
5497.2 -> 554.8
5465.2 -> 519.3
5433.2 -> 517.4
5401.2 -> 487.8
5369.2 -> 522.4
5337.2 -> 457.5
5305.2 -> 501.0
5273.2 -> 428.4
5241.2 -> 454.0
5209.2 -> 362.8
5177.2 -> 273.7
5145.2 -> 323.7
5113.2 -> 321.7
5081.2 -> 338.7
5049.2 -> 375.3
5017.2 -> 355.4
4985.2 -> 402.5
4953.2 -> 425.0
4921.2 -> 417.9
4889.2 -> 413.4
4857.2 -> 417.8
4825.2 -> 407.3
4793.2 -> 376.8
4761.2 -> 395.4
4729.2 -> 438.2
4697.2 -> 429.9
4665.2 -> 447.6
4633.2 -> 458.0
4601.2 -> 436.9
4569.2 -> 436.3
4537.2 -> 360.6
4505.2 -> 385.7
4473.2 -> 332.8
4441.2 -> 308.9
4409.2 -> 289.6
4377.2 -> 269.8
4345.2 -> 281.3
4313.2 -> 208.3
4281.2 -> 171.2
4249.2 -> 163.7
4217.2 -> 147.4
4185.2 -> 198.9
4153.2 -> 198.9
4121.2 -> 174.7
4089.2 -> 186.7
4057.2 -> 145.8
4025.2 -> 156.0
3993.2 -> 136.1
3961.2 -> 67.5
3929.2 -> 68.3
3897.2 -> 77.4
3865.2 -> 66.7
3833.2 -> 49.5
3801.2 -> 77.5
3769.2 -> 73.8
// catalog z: 0.00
